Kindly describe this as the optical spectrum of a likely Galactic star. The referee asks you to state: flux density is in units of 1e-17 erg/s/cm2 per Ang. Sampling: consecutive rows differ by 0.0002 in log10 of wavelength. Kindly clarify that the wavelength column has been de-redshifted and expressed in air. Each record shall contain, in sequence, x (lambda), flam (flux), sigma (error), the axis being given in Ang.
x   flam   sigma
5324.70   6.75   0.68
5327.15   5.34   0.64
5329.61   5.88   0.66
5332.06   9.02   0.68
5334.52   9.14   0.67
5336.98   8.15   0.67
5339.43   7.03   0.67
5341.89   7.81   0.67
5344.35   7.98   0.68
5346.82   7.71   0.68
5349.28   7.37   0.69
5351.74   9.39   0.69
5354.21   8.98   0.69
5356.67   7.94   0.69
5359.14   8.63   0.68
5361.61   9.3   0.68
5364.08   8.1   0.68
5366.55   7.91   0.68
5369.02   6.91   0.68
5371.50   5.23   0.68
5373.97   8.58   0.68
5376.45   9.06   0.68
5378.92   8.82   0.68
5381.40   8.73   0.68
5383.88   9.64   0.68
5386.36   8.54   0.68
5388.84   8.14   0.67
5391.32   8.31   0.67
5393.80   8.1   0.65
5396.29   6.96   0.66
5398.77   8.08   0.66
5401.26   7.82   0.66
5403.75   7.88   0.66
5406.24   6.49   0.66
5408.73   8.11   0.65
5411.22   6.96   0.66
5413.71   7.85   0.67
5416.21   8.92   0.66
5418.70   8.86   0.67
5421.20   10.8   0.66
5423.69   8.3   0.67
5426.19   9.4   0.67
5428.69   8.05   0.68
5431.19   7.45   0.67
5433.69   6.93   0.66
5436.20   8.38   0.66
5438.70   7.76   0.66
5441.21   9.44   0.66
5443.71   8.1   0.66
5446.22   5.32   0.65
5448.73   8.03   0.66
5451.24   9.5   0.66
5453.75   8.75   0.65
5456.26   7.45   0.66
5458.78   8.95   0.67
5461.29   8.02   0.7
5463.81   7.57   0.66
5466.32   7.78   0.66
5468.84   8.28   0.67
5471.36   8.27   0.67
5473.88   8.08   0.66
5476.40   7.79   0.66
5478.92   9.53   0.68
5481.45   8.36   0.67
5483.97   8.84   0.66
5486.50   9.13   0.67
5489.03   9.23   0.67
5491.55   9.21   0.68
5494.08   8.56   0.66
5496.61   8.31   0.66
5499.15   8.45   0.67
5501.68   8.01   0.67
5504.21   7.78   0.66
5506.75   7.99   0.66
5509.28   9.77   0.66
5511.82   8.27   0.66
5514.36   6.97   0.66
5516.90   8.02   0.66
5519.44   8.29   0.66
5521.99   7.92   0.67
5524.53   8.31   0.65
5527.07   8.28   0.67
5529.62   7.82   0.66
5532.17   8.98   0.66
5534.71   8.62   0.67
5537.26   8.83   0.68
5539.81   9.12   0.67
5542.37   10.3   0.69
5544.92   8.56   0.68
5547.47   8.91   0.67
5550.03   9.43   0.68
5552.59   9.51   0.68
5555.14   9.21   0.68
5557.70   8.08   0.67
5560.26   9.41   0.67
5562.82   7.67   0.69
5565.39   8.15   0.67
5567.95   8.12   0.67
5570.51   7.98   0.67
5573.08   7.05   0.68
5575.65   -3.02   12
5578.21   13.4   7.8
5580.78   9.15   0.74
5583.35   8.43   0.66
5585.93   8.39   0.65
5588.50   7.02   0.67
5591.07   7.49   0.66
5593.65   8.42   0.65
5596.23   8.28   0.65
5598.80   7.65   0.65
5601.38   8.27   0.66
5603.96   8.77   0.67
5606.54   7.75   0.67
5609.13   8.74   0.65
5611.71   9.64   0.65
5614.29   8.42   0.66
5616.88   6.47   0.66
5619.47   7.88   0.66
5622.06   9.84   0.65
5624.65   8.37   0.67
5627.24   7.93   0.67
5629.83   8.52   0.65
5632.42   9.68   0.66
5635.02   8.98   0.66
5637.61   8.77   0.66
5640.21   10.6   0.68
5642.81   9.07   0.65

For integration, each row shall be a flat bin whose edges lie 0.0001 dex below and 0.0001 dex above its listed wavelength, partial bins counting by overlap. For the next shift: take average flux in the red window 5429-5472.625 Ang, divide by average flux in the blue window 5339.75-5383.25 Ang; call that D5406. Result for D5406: 1.0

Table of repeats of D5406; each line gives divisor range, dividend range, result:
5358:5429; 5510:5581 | 1.00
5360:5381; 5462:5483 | 1.02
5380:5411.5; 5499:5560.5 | 1.07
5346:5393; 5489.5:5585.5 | 1.01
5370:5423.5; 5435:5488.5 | 1.01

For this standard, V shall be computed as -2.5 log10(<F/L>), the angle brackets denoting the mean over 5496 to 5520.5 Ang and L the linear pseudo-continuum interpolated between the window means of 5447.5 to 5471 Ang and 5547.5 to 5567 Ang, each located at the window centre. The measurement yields 0.04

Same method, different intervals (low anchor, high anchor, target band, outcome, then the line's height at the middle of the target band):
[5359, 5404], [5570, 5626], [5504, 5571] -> -0.074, 7.99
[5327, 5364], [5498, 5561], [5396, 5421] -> 0.039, 8.24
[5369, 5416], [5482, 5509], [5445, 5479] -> 0.045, 8.38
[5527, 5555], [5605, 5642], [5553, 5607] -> 0.120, 8.84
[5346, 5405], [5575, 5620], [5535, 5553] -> -0.145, 8.04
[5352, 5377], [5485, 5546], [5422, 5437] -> 0.016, 8.28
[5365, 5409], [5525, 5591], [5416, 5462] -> -0.036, 8.06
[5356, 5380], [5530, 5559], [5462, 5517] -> 0.042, 8.71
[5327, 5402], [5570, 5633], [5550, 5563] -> -0.118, 8.01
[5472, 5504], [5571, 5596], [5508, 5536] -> -0.016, 8.18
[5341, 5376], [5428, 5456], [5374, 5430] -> -0.050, 7.98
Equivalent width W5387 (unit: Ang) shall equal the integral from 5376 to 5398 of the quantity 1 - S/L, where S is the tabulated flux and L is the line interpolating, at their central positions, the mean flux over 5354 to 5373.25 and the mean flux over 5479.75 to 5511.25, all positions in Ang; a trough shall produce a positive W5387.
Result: -1.3 Ang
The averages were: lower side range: 7.84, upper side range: 8.64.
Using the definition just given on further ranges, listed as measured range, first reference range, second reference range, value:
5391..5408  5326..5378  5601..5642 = 0.8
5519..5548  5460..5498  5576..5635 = -0.8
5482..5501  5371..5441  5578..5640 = -1.0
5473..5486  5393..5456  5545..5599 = -0.8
